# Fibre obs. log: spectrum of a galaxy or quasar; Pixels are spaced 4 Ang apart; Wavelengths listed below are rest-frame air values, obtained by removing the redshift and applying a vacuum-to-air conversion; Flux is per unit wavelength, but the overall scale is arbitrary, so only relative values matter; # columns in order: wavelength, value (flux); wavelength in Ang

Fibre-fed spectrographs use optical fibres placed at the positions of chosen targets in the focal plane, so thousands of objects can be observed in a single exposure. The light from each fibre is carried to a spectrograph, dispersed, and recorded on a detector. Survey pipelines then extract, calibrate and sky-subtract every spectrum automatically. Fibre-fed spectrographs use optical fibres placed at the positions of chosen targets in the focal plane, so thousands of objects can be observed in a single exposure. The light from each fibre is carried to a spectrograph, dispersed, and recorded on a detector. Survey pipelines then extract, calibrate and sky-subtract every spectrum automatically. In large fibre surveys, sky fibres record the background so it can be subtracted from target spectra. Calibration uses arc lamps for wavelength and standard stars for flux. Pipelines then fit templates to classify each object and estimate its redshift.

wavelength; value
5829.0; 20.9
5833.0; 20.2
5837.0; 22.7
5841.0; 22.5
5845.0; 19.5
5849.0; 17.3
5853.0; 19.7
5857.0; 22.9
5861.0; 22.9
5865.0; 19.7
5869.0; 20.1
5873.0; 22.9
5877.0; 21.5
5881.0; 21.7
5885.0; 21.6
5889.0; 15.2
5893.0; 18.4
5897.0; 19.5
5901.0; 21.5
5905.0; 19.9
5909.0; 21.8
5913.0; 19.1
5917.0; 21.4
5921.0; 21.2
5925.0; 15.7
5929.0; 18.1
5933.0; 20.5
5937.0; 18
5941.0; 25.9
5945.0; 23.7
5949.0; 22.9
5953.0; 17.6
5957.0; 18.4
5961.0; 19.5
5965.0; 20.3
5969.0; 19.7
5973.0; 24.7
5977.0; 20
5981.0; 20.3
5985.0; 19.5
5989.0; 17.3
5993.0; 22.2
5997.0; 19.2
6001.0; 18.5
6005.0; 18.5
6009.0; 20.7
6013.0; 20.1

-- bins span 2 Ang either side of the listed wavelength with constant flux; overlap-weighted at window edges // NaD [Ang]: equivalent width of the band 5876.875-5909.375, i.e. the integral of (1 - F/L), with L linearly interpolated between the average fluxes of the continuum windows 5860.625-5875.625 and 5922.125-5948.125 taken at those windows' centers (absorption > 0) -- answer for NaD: 1.5 Ang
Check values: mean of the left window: 21.2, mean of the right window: 20.5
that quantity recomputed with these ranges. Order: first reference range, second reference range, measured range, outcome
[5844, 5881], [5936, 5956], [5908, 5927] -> 1.4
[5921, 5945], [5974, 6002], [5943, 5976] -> -1.4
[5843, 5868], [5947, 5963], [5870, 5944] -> -1.2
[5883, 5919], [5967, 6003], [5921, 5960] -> -0.3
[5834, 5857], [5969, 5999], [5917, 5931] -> 1.2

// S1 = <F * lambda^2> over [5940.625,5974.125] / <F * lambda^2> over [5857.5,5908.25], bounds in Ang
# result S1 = 1.1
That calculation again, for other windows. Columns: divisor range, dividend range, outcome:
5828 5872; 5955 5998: 1.01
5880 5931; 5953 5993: 1.04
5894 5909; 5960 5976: 1.06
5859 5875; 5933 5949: 1.07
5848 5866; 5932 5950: 1.11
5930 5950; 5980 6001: 0.91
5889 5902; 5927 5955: 1.12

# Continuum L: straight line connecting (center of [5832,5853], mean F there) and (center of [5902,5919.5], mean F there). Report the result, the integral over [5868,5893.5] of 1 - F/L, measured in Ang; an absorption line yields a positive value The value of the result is 0.25 Ang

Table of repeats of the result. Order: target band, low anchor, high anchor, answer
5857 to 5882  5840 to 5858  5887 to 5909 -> -2.3 Ang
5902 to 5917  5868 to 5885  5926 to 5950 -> 0.6 Ang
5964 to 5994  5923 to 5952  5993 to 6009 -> -1.0 Ang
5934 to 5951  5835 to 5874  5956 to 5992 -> -1.8 Ang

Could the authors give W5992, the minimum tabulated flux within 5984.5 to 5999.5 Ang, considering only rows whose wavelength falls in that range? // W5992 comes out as 17.3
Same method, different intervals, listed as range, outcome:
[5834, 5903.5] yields 15.2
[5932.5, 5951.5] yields 18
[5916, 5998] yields 15.7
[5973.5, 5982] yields 20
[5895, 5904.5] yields 19.5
